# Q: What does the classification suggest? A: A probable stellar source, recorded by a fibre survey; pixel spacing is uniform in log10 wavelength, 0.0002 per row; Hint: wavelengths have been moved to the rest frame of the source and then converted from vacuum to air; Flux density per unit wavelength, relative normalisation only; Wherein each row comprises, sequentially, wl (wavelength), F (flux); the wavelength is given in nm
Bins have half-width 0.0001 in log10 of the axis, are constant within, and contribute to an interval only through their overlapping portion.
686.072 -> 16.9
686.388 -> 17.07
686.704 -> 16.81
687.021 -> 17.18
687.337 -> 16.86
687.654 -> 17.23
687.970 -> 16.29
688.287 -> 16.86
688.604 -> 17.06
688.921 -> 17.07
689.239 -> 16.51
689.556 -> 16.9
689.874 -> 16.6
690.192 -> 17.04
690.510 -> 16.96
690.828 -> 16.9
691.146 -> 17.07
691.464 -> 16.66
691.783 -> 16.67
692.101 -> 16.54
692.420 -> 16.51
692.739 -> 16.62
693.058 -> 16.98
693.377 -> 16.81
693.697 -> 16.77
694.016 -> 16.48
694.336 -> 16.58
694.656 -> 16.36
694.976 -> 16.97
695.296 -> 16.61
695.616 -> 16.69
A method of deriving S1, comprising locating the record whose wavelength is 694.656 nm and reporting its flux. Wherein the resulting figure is 16.36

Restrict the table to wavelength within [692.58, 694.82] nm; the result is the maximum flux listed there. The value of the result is 16.98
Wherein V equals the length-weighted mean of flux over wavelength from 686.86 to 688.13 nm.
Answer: 16.9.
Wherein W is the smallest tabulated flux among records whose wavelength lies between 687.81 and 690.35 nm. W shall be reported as 16.29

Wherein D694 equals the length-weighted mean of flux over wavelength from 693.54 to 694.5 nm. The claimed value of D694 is 16.6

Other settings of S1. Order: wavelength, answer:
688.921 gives 17.07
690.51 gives 16.96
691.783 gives 16.67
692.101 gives 16.54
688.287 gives 16.86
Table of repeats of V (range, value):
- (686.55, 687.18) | 17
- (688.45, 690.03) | 16.8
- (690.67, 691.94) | 16.8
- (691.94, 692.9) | 16.6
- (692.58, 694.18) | 16.7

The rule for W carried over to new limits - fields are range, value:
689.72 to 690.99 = 16.6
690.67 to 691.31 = 16.9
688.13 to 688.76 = 16.86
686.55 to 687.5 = 16.81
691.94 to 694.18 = 16.48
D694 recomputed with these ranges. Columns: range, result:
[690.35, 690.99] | 16.9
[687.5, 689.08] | 16.9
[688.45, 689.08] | 17.1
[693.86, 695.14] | 16.6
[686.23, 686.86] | 16.9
